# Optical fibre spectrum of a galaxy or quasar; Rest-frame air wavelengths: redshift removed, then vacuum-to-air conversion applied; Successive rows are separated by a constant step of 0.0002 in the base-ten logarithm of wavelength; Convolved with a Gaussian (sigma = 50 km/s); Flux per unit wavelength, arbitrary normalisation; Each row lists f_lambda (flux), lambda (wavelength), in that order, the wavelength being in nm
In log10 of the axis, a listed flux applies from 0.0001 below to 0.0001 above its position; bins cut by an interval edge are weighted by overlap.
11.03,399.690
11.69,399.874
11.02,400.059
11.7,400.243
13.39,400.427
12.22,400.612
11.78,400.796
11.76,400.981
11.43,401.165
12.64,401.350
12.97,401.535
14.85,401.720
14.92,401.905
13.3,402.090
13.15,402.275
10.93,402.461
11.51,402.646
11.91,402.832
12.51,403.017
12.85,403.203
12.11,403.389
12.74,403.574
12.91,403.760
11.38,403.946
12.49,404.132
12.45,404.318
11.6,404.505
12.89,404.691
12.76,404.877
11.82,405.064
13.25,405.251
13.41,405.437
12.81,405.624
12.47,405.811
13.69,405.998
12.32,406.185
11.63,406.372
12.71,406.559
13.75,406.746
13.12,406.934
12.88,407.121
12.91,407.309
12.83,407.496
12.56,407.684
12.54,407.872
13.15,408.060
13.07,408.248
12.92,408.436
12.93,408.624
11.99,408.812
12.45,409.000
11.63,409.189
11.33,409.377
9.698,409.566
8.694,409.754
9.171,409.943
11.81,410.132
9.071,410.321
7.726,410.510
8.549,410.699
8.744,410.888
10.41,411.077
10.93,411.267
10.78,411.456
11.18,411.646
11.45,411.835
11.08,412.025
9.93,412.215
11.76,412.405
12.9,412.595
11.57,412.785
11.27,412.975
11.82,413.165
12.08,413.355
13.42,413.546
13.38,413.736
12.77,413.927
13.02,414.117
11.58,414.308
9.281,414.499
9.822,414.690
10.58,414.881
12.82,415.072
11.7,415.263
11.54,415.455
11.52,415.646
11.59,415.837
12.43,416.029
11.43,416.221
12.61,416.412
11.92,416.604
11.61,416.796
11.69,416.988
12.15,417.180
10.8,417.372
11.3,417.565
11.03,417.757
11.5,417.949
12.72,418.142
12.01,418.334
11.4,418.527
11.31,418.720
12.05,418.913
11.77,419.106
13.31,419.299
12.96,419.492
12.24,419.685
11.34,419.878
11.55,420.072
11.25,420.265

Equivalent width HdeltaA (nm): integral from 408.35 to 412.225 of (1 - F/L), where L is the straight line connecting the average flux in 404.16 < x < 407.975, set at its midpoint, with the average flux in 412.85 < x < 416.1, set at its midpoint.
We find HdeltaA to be 0.52 nm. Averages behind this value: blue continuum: 12.7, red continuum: 11.8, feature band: 10.6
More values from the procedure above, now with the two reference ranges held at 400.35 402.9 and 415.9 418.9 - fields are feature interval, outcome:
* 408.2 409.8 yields 0.07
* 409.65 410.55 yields 0.20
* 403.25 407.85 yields -0.09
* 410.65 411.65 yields 0.17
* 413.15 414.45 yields -0.06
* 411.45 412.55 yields 0.08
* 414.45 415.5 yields 0.08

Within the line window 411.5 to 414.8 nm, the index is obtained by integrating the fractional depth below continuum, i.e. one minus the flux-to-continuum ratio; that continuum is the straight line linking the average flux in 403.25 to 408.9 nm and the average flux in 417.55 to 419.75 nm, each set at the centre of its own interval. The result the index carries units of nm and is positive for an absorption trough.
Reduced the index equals 0.17 nm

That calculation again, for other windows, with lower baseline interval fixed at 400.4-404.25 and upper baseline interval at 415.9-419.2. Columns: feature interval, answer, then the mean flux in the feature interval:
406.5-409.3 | -0.11 nm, 12.8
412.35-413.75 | -0.03 nm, 12.2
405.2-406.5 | -0.04 nm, 12.8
